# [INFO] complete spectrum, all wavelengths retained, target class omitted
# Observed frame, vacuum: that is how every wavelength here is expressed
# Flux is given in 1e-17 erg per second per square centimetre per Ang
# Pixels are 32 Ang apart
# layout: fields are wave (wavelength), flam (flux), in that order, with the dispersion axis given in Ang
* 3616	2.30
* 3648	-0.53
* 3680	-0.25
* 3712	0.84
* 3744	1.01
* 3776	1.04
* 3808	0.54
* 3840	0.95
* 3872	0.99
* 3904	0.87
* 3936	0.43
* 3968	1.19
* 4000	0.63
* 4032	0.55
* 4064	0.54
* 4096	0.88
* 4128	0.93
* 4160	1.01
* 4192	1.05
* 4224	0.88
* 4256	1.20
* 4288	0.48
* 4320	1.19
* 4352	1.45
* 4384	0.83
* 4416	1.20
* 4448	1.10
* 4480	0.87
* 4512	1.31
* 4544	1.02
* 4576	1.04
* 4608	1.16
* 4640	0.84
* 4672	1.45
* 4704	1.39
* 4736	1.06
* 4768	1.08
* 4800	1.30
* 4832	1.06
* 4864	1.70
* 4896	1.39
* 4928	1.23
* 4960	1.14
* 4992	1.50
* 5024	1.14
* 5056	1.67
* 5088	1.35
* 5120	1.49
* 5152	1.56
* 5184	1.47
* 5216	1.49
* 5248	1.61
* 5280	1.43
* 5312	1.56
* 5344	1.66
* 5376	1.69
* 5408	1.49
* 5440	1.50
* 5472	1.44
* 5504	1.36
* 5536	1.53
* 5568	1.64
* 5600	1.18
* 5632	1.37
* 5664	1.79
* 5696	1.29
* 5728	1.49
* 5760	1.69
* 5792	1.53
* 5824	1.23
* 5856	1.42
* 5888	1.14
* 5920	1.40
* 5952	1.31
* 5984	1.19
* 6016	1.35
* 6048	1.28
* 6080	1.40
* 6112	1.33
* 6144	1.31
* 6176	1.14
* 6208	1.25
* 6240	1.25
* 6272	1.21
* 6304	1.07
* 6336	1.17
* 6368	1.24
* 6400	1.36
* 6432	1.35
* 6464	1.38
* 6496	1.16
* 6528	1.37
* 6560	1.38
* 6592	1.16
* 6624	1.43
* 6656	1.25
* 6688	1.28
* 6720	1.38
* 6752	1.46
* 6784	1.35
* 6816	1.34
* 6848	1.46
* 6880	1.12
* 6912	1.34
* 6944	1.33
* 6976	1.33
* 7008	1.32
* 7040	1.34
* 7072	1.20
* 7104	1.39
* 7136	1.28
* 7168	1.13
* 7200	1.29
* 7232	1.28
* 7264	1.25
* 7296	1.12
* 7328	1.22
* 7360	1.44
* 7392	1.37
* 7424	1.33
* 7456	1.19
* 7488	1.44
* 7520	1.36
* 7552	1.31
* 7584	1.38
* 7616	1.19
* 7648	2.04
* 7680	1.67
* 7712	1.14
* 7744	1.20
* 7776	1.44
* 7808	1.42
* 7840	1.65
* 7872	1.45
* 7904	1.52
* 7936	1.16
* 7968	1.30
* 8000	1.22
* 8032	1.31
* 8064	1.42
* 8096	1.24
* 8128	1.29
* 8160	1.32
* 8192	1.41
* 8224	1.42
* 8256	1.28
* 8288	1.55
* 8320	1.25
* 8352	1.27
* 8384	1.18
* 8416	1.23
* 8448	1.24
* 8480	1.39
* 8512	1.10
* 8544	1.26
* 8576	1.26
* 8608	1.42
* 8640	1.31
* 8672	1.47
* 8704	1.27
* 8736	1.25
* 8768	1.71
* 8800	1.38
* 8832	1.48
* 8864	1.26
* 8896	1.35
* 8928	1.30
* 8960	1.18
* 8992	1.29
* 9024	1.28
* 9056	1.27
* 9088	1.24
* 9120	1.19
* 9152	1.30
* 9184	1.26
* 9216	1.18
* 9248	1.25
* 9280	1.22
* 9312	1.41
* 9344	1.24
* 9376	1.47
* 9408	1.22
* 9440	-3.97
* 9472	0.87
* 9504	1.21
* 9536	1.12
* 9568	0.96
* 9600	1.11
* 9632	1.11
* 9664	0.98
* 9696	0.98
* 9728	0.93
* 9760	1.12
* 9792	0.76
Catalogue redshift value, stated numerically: 0.167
